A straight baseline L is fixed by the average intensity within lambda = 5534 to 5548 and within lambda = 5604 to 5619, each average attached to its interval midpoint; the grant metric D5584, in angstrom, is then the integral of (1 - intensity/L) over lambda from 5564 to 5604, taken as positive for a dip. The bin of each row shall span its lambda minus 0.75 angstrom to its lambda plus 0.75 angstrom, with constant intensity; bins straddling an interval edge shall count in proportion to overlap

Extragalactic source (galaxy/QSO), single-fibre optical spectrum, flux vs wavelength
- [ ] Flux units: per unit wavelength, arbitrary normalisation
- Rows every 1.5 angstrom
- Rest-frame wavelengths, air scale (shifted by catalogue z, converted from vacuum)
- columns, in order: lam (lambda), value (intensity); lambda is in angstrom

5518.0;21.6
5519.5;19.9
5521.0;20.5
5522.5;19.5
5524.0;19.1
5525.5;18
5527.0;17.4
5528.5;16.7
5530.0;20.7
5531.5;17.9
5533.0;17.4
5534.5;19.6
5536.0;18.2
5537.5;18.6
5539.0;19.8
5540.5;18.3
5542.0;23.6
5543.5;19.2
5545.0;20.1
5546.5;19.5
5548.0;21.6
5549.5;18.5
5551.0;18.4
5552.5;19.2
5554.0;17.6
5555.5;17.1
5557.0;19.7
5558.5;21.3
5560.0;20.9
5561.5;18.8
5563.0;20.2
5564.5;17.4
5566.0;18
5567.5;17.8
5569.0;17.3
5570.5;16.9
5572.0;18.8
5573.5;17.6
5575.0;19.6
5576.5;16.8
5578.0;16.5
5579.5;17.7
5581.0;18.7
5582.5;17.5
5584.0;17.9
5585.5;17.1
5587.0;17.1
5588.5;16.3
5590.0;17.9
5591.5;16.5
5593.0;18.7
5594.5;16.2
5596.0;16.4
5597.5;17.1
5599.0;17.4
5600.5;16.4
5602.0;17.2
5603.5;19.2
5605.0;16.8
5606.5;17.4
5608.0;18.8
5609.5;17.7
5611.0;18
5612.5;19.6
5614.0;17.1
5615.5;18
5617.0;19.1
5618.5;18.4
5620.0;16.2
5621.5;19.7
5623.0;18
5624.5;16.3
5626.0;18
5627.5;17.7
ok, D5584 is 2.73 angstrom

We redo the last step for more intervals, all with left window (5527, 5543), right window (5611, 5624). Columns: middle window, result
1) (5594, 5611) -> 0.9 angstrom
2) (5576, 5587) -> 0.7 angstrom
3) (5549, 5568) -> -0.1 angstrom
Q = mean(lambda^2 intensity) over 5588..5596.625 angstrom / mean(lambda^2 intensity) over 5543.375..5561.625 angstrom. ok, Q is 0.89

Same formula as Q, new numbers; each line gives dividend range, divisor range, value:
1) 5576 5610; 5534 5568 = 0.91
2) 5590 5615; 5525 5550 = 0.94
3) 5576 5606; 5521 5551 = 0.92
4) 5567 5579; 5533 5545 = 0.92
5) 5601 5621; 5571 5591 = 1.03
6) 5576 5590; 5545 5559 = 0.91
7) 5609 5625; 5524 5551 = 0.97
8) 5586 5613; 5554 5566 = 0.92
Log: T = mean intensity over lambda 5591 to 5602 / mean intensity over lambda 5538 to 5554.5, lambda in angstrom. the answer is 0.87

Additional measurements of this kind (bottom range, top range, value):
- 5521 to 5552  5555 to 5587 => 0.95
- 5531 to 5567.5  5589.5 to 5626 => 0.92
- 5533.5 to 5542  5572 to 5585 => 0.93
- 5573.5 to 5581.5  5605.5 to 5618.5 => 1.02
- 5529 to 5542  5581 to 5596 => 0.91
